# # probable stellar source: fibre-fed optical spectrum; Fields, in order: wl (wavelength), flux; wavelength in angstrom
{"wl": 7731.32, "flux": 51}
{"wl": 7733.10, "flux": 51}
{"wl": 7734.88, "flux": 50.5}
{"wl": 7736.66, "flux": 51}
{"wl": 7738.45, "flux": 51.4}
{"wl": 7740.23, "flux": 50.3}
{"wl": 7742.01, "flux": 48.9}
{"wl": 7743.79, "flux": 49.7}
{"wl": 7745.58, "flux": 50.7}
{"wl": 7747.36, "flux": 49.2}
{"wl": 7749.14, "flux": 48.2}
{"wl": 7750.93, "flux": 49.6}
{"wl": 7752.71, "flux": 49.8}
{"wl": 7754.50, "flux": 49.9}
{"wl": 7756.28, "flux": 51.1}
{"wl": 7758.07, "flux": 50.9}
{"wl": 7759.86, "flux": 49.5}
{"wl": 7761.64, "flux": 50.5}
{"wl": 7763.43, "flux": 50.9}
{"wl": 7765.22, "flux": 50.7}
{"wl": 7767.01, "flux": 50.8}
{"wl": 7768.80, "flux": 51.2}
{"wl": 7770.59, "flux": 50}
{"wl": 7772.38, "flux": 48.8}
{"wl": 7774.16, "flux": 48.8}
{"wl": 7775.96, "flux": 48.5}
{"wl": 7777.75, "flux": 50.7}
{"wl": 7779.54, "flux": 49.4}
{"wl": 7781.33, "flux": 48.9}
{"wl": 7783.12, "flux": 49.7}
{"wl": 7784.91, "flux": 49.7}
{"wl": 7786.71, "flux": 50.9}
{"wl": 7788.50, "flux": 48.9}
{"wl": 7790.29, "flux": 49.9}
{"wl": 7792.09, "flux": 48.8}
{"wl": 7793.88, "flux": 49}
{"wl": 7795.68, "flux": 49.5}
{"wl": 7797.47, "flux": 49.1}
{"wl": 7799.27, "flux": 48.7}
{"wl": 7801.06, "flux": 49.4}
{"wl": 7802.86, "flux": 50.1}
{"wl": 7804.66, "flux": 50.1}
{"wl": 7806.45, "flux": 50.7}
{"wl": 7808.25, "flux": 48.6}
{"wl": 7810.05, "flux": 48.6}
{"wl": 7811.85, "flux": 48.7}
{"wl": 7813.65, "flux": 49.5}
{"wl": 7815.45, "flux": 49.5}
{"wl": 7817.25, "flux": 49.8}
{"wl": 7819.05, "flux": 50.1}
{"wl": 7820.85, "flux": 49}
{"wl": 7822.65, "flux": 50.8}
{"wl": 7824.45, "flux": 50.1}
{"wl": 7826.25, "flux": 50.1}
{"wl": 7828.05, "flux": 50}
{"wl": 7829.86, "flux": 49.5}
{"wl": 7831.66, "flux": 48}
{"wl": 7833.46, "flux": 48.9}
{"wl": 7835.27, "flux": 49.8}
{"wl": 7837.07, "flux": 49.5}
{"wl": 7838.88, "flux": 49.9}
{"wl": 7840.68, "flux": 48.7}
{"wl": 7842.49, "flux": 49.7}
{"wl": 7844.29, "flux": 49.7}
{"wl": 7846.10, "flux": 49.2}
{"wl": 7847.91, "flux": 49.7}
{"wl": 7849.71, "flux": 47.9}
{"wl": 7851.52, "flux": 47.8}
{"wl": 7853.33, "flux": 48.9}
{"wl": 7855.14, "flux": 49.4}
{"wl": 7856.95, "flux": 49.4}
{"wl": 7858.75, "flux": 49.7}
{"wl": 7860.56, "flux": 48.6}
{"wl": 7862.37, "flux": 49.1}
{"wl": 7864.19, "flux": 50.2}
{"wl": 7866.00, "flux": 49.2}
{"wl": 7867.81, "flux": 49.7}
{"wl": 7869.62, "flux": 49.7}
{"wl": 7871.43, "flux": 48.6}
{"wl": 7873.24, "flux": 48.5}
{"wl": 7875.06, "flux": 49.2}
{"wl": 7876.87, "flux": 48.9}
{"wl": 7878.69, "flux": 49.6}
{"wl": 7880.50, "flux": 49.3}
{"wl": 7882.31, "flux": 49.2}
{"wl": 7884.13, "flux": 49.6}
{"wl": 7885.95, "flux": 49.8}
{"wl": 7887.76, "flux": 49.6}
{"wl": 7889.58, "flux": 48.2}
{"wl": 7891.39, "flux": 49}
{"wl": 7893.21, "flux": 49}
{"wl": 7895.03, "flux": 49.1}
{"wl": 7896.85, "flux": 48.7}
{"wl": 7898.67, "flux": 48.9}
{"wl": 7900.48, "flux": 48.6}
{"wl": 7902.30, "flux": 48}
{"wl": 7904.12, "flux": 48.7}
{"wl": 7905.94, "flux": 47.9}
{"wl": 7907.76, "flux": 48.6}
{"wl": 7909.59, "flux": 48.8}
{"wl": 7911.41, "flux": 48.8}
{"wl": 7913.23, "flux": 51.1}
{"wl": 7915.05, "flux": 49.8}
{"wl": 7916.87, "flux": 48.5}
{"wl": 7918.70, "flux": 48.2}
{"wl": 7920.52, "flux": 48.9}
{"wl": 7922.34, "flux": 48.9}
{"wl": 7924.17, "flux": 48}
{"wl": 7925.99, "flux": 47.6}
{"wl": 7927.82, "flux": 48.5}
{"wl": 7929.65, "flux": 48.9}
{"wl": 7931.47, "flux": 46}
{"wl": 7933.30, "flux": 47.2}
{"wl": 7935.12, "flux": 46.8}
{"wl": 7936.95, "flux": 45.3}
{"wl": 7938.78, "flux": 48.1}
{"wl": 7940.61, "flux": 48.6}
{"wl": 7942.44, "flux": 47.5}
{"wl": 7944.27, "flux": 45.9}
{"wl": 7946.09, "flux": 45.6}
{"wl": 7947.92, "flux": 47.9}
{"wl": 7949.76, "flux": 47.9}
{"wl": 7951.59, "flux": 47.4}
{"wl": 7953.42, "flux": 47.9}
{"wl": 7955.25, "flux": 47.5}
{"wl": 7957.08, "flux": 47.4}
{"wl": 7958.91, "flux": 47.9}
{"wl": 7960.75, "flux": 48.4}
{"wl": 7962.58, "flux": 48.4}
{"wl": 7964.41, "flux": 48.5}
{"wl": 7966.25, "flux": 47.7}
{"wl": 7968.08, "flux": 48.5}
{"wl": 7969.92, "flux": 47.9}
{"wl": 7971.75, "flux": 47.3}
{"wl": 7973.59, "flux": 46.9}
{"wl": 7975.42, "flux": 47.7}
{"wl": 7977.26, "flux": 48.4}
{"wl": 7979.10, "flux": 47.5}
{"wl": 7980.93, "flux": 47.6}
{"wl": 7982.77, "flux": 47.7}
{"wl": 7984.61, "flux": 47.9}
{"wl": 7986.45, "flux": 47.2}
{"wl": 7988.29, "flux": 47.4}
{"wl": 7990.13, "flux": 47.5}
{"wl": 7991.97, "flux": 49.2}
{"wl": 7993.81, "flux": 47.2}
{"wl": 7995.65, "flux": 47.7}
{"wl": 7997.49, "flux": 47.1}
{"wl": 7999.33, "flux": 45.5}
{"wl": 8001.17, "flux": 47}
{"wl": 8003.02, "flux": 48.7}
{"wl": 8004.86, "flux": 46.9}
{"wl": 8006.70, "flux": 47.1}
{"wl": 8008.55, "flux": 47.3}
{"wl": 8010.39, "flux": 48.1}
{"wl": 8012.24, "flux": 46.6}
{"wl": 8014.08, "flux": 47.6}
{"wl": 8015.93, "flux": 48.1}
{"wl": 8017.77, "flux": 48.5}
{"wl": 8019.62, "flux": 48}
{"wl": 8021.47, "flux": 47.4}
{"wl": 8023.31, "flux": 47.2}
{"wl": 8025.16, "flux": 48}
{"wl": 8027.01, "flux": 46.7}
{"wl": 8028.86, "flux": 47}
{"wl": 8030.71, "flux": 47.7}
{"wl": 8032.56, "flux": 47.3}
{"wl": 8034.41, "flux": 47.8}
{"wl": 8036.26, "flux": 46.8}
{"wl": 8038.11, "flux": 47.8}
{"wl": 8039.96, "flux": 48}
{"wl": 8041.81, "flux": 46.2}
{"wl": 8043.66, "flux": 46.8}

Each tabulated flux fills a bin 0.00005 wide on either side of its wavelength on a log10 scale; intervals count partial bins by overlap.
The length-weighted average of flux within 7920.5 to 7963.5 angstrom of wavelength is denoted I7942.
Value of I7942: 47.6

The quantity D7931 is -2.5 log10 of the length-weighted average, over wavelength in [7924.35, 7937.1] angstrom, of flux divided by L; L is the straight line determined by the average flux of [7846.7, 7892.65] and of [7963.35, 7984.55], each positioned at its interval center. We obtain 0.02 mag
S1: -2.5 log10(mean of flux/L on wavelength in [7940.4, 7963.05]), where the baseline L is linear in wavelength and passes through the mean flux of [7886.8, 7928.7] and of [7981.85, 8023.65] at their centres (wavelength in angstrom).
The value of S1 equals 0.02 mag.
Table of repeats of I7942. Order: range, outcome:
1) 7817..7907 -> 49.2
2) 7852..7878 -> 49.2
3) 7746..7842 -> 49.6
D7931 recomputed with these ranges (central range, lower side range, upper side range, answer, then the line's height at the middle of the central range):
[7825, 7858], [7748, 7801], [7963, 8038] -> 0.00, 49.1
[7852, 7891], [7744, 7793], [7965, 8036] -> -0.01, 48.8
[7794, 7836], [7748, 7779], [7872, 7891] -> 0.00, 49.6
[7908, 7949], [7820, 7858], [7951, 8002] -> 0.01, 48.3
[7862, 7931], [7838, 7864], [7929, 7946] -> -0.02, 48.1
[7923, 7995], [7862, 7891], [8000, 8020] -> 0.01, 48.2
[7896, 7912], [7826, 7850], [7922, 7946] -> -0.01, 48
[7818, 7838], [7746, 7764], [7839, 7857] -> -0.01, 49.3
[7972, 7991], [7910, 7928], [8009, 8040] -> 0.01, 48.1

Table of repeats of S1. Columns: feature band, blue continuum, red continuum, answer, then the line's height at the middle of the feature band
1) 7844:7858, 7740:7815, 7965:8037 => 0.00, 49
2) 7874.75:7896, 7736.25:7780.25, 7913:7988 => -0.01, 48.5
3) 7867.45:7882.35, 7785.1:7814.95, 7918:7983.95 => -0.01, 48.5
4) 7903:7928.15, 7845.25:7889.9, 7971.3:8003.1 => -0.01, 48.5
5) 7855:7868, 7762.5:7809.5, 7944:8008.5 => -0.01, 48.8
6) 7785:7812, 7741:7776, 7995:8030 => 0.00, 49.5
